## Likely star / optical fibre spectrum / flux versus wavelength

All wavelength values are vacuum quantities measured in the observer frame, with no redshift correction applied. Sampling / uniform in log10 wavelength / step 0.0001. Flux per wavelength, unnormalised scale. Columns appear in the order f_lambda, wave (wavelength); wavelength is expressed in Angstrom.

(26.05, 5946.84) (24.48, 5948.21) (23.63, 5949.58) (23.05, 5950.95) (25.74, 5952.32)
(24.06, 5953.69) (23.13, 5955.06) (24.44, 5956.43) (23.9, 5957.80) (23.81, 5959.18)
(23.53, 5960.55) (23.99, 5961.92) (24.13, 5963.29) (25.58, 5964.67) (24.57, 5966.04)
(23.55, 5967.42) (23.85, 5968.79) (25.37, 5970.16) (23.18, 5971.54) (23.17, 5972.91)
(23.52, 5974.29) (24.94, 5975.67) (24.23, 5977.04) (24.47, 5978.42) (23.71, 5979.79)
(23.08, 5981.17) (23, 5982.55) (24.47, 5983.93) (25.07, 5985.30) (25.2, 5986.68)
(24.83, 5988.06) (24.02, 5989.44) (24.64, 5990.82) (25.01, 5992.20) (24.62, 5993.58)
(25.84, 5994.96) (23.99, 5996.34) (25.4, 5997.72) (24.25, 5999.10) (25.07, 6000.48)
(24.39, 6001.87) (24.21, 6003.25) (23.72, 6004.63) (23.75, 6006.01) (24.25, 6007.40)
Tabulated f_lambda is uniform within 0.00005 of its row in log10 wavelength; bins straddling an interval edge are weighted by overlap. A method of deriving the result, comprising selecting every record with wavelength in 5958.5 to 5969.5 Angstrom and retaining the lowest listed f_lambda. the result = 23.53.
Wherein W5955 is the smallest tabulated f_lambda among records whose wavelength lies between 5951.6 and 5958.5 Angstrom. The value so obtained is 23.13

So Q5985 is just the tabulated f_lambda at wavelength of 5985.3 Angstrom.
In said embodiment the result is 25.07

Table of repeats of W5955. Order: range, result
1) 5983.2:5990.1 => 24.02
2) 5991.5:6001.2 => 23.99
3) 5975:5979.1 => 24.23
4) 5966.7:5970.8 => 23.55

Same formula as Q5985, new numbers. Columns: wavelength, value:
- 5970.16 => 25.37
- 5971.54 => 23.18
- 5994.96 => 25.84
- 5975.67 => 24.94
